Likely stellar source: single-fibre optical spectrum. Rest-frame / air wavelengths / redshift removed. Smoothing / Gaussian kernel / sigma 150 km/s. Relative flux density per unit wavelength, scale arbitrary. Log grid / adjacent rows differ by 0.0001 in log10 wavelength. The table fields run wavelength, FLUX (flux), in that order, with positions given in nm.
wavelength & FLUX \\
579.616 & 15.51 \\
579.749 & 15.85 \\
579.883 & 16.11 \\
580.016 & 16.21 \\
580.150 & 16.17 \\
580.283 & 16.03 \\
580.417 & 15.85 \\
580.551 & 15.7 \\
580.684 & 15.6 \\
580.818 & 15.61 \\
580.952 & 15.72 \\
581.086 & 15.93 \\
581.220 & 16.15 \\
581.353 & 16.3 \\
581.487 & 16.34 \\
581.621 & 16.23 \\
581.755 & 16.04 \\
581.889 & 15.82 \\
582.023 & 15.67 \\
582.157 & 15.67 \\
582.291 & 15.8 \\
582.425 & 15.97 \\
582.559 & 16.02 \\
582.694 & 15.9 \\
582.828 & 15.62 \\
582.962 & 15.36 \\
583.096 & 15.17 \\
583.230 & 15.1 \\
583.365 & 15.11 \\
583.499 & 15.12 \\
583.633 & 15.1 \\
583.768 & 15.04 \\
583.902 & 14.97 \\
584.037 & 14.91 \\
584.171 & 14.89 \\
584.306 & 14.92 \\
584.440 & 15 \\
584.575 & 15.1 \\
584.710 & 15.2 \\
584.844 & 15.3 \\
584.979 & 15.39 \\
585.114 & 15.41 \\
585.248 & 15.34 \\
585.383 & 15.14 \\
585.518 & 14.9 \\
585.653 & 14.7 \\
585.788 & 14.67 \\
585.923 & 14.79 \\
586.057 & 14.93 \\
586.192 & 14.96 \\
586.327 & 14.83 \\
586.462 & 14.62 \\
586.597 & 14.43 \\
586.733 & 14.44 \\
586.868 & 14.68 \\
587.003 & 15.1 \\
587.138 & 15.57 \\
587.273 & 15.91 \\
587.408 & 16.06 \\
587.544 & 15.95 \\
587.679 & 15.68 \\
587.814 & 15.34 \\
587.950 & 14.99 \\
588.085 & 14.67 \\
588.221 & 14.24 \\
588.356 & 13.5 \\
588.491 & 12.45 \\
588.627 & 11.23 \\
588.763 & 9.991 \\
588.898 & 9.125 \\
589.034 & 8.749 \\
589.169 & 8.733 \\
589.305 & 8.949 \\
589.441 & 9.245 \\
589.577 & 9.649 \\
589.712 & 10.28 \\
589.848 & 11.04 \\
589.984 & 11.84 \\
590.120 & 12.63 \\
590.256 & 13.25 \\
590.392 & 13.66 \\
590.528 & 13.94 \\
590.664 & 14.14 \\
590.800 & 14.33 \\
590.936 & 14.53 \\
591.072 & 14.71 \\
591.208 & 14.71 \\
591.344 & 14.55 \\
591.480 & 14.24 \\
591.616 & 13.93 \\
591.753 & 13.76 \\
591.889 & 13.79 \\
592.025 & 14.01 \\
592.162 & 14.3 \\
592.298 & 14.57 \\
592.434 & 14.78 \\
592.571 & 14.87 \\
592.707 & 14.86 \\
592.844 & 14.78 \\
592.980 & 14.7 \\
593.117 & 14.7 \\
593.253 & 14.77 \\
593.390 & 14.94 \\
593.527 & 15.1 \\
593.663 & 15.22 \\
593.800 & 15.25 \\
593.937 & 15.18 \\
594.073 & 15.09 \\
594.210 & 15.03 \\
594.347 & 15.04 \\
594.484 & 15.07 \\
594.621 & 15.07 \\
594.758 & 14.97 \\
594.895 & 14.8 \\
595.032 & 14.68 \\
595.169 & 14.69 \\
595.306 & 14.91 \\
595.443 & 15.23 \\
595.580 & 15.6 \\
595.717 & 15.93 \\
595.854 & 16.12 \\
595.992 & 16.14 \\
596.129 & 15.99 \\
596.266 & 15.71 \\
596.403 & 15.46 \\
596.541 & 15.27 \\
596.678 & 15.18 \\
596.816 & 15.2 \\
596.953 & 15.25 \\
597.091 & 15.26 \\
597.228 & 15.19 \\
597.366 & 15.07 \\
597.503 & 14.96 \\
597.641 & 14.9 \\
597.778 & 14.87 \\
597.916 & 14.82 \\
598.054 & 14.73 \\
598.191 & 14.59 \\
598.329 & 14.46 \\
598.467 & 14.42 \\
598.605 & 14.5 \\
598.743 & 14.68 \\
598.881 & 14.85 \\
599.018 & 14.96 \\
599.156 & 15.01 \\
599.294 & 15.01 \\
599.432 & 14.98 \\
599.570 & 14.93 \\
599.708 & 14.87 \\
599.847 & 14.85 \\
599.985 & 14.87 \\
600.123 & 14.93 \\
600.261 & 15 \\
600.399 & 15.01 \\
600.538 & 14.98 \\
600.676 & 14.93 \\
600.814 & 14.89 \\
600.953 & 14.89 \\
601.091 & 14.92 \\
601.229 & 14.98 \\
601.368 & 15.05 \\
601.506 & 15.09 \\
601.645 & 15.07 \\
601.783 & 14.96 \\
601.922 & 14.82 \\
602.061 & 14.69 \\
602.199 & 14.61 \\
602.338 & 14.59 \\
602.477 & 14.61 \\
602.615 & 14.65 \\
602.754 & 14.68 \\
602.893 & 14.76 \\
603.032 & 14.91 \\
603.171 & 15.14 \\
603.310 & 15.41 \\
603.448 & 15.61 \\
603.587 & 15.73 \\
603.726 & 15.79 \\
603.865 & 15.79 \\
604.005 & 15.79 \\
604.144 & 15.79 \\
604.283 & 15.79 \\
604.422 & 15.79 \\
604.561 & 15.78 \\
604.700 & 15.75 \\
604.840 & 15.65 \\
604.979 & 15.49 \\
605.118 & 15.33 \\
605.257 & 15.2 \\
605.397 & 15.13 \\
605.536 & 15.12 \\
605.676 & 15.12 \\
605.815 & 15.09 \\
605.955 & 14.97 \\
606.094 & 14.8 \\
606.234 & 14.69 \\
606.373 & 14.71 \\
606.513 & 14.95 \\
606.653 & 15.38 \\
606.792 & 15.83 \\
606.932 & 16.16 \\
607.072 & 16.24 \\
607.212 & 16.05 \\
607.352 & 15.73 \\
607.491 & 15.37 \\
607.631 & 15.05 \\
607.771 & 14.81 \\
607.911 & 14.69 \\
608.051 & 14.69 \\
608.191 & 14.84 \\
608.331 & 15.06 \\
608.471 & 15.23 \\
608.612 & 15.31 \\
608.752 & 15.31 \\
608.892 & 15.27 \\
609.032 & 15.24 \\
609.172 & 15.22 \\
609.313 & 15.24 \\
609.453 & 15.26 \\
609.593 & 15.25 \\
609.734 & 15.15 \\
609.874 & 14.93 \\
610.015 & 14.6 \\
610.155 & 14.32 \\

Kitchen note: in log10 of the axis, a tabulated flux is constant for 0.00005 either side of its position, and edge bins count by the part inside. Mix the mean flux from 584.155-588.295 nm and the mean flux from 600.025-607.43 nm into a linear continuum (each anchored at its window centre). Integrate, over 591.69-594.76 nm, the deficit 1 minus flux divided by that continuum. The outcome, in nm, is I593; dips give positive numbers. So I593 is 0.07 nm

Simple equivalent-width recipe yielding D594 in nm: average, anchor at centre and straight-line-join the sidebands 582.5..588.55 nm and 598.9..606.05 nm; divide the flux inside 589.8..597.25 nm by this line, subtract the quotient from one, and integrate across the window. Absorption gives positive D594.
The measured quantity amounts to 0.19 nm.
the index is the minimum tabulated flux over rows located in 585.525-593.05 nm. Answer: 8.733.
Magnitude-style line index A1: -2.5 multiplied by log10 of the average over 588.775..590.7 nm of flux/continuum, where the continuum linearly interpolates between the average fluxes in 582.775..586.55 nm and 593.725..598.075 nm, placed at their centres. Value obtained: 0.35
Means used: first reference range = 15.1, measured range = 11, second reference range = 15.2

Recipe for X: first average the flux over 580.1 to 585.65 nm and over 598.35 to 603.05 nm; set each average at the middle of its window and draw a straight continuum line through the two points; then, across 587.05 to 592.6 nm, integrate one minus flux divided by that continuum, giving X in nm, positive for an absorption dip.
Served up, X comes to 0.74 nm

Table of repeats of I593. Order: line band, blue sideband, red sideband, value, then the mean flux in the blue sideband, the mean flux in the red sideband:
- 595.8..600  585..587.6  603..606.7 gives 0.05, 15.1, 15.4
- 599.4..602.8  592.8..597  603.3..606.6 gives 0.10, 15.2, 15.4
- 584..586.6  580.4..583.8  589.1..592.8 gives -0.04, 15.7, 13.1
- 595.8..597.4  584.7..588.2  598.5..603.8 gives -0.05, 15.1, 15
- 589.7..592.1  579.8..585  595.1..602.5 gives 0.27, 15.6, 15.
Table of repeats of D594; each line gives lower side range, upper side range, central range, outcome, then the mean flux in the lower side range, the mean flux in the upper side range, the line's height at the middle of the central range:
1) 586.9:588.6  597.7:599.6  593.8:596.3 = -0.08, 14.9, 14.8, 14.8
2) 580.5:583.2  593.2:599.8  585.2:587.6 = 0.08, 15.8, 15.1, 15.6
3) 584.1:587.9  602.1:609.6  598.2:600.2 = 0.05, 15.1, 15.3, 15.2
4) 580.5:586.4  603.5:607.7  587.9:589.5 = 0.43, 15.4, 15.5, 15.4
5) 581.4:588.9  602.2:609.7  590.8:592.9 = 0.09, 15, 15.3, 15.1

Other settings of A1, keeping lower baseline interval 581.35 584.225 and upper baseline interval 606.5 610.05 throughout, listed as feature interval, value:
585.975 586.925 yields 0.057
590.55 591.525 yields 0.073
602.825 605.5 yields -0.013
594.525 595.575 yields 0.033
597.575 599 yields 0.049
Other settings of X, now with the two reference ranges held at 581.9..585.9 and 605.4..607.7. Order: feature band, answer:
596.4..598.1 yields 0.02 nm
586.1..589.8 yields 0.53 nm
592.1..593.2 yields 0.04 nm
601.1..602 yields 0.02 nm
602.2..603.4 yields 0.04 nm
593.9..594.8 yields 0.01 nm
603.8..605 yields -0.03 nm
